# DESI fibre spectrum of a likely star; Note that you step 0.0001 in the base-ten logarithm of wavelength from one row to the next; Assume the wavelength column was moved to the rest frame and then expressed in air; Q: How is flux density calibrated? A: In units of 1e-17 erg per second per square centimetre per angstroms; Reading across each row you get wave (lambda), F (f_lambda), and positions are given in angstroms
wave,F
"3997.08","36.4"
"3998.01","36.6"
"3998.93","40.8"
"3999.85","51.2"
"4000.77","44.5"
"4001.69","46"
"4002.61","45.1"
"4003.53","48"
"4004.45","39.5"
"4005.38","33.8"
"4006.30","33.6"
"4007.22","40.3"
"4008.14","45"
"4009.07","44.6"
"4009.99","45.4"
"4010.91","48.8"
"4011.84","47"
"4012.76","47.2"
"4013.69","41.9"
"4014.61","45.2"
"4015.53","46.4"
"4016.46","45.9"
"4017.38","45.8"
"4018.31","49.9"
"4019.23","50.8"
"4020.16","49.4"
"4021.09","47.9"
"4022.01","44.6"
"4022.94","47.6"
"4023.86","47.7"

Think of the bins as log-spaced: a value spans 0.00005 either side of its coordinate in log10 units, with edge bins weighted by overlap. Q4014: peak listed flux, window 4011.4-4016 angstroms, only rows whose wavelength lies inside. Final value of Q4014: 47.2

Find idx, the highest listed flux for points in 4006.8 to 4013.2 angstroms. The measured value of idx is 48.8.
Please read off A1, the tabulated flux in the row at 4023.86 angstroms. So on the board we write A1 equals 47.7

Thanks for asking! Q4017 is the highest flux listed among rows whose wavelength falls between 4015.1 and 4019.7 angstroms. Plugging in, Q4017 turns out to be 50.8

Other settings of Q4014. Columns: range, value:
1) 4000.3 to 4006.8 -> 48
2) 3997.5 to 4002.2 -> 51.2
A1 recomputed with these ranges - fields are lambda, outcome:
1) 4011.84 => 47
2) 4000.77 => 44.5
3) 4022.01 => 44.6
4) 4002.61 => 45.1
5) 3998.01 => 36.6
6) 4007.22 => 40.3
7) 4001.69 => 46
